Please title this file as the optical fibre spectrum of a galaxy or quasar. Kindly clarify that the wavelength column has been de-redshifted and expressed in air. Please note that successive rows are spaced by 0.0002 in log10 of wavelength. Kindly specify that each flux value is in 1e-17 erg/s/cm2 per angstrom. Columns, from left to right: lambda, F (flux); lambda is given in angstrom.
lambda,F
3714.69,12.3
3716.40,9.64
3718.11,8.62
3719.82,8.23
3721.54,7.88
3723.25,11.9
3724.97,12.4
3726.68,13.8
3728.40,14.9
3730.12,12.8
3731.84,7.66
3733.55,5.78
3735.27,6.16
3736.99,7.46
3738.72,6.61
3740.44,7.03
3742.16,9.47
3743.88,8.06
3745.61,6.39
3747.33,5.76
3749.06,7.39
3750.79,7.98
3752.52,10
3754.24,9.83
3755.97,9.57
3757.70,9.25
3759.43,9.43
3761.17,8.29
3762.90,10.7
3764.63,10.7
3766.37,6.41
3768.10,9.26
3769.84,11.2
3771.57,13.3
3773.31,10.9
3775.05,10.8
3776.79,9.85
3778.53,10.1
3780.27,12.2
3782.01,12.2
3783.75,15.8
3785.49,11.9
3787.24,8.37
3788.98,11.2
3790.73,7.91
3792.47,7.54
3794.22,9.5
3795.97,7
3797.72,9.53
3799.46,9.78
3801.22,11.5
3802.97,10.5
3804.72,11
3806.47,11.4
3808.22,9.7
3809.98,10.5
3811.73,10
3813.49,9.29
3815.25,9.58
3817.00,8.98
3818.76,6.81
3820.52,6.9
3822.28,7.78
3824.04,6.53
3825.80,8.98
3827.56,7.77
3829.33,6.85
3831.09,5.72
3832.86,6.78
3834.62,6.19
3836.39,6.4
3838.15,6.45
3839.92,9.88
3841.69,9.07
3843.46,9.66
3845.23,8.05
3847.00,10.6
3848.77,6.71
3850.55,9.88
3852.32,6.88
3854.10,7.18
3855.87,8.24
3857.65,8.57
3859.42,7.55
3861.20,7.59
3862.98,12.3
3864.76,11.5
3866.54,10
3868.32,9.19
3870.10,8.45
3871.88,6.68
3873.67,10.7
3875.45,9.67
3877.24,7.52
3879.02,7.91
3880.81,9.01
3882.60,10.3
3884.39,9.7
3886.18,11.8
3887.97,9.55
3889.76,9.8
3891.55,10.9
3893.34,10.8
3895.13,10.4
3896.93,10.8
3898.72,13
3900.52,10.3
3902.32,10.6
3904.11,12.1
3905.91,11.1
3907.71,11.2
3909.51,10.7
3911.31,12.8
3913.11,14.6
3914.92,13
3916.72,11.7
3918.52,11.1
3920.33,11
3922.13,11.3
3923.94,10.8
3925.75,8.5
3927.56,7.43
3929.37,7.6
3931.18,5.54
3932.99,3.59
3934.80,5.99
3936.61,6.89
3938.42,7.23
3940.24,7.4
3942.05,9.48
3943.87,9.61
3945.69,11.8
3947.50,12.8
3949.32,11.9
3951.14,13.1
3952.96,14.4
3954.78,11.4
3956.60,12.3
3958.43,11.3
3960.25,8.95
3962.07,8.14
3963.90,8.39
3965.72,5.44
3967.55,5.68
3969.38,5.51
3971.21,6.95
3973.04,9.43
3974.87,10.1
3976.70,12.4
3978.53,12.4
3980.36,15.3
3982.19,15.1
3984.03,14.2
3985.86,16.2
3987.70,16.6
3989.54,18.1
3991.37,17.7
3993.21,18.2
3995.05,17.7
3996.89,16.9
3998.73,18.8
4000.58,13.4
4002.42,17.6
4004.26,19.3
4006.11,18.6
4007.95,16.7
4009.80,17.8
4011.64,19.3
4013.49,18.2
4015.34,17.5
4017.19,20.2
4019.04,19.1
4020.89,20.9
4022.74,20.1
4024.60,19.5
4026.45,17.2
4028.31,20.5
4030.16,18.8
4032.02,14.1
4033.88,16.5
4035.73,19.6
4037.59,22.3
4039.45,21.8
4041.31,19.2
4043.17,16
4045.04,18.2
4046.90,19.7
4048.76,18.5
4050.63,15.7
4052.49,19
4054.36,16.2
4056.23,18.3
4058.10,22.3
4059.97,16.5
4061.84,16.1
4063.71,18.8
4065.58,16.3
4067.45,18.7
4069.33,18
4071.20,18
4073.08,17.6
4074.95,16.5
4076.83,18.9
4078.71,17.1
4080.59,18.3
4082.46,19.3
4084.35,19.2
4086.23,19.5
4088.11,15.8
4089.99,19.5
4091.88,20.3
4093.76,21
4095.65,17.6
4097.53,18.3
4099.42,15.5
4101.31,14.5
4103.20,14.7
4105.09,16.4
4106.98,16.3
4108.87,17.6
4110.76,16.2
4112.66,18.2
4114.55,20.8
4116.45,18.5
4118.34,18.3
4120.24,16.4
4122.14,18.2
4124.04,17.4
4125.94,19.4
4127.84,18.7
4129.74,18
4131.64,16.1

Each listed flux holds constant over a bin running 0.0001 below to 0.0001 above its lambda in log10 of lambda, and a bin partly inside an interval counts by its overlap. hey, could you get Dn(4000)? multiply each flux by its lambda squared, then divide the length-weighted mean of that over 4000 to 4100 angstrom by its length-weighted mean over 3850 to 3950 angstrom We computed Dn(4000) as 2.0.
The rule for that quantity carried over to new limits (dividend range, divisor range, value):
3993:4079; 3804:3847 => 2.42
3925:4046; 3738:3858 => 1.72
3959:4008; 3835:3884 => 1.64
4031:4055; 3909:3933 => 1.90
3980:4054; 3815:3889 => 2.31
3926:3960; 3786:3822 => 1.08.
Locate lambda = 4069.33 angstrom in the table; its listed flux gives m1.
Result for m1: 18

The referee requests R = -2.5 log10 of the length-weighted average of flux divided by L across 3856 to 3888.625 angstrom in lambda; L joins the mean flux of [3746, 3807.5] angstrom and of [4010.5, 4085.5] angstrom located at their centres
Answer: 0.36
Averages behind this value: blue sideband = 9.92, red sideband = 18.4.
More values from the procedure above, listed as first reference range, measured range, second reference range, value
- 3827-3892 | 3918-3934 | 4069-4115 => 0.307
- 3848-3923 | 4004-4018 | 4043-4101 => -0.188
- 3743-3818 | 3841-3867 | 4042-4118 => 0.303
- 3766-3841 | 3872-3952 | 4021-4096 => 0.293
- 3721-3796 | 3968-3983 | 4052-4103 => 0.390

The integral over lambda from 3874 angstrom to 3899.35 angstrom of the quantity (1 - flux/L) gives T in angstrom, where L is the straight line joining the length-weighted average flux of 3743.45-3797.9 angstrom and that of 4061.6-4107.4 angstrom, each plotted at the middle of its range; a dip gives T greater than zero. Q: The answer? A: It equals 5.2 angstrom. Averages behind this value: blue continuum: 9.65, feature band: 10.1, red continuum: 17.7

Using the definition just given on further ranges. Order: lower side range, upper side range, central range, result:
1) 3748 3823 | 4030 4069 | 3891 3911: 3.48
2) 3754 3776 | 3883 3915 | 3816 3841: 7.70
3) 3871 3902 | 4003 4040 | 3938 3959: 4.38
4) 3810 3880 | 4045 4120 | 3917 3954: 7.97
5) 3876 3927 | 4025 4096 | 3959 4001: 5.73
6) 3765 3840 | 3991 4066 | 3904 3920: 1.95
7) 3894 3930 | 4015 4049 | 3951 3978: 9.20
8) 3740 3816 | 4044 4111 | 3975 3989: 0.74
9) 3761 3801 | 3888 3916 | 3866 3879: 2.73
